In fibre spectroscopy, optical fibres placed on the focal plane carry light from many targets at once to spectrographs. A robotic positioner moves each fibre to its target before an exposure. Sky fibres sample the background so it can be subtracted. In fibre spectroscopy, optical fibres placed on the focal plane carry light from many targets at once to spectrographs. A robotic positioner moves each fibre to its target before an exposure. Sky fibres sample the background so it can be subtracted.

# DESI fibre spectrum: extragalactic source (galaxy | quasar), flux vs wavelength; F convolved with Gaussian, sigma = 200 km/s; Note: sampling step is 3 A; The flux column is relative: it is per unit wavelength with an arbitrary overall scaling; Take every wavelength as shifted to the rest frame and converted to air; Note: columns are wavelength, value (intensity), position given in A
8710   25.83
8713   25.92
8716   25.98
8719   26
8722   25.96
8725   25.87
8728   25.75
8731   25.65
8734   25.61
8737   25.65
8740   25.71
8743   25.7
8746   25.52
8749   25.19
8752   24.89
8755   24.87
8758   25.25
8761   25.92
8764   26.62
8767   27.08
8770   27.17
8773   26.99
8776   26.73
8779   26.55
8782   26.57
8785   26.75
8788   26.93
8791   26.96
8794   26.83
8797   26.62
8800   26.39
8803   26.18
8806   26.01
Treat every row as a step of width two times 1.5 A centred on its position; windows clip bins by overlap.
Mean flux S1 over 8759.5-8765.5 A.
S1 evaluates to 26.3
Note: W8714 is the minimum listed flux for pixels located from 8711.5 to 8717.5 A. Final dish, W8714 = 25.92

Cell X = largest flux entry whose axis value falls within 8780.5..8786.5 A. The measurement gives 26.75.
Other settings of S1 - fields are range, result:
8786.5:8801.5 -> 26.7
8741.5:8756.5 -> 25.2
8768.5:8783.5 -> 26.8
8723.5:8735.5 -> 25.7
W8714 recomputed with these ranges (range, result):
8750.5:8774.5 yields 24.87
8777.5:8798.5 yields 26.55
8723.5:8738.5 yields 25.61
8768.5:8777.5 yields 26.73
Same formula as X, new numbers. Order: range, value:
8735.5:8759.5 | 25.71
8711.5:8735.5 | 26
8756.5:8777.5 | 27.17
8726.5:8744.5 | 25.75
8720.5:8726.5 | 25.96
